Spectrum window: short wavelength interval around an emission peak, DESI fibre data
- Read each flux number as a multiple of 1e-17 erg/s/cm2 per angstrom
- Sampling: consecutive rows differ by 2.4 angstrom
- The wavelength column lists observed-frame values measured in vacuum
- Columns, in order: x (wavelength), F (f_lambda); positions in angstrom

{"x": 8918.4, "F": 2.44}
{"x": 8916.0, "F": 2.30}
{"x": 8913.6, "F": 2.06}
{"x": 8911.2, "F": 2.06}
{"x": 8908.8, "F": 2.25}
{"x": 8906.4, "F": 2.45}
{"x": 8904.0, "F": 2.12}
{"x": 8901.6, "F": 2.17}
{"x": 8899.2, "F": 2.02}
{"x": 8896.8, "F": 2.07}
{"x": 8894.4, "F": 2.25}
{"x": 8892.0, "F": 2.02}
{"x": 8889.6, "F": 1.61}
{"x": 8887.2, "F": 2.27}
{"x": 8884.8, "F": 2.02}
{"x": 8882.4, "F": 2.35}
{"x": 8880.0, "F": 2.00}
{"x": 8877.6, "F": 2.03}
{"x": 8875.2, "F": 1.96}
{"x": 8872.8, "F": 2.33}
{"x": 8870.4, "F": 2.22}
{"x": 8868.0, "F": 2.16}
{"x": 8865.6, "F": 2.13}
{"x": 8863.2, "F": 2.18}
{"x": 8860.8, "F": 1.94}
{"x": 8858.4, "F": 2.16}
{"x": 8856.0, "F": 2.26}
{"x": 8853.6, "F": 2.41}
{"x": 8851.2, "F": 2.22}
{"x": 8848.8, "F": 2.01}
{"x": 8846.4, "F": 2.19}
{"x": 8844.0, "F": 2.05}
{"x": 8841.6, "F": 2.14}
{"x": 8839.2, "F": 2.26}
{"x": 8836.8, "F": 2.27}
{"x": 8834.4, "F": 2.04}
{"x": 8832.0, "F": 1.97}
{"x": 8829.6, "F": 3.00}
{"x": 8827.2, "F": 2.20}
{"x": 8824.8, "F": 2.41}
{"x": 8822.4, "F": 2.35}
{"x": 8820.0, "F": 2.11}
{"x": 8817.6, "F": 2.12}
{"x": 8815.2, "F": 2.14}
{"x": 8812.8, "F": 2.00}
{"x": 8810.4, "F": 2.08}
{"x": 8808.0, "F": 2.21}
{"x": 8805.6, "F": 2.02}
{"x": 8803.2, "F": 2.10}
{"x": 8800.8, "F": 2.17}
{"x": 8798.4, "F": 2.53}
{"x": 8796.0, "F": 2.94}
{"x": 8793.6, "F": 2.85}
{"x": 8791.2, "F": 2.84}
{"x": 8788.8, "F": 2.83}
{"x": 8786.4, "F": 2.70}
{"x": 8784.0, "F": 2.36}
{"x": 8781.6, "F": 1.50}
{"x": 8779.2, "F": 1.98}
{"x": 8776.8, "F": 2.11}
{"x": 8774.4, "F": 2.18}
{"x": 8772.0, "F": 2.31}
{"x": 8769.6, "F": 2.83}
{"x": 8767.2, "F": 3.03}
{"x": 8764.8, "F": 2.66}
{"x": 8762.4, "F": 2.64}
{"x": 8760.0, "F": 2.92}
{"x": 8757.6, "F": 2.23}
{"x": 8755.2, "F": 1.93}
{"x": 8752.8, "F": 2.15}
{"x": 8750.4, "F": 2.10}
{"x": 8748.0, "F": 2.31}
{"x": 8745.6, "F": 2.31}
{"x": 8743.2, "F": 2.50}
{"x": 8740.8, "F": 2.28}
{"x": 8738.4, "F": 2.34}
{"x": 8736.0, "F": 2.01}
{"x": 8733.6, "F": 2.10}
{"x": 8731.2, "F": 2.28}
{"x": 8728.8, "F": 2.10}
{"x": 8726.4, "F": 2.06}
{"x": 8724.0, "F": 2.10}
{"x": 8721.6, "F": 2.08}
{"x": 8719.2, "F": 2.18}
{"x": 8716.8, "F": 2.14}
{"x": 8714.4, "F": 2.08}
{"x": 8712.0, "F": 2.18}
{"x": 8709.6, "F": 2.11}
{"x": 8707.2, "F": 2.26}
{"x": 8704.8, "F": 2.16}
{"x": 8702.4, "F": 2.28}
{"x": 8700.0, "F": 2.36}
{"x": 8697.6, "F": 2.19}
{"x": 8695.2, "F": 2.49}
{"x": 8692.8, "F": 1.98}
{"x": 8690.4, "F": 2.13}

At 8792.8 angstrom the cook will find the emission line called [N II]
